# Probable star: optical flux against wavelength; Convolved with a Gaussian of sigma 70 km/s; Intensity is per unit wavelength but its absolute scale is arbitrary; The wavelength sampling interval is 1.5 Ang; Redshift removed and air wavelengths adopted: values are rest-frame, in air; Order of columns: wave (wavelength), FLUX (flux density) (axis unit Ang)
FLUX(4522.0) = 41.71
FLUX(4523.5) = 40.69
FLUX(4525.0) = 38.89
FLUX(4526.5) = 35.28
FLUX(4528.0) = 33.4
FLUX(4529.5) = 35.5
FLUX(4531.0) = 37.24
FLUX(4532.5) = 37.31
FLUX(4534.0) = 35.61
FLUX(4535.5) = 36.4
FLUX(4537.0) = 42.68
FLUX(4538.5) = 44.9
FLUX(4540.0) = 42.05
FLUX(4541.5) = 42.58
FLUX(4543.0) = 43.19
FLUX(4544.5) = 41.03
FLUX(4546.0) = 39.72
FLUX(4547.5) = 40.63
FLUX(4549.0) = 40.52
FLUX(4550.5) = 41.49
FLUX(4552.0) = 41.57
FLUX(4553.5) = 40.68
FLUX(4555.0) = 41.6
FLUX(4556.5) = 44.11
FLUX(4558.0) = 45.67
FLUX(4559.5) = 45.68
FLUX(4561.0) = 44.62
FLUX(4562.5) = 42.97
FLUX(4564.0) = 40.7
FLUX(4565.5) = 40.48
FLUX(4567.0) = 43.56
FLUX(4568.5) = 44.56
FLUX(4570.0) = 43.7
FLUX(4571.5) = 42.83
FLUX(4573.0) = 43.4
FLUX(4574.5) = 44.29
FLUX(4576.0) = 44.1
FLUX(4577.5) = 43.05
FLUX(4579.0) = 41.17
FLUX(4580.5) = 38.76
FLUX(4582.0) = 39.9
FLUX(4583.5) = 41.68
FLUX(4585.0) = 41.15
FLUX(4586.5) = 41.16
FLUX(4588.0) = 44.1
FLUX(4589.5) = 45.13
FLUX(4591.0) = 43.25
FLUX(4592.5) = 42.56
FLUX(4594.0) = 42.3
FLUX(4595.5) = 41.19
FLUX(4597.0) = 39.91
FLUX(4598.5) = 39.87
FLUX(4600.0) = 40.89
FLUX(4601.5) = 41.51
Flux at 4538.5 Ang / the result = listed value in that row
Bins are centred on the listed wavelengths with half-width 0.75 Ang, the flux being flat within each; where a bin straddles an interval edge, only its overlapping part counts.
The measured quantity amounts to 44.9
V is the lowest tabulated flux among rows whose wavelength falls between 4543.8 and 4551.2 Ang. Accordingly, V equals 39.72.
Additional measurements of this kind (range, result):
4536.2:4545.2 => 41.03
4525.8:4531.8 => 33.4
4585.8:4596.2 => 41.16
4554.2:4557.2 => 41.6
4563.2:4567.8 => 40.48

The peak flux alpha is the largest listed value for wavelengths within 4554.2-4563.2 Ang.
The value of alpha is 45.68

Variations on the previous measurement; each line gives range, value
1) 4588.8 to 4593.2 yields 45.13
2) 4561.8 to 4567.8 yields 43.56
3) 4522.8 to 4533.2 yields 40.69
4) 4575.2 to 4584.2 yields 44.1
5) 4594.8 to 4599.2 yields 41.19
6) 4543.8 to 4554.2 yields 41.57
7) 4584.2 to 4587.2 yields 41.16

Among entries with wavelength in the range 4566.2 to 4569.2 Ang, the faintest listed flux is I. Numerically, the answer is 43.56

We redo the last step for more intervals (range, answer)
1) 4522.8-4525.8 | 38.89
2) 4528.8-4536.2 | 35.5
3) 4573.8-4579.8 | 41.17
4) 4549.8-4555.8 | 40.68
